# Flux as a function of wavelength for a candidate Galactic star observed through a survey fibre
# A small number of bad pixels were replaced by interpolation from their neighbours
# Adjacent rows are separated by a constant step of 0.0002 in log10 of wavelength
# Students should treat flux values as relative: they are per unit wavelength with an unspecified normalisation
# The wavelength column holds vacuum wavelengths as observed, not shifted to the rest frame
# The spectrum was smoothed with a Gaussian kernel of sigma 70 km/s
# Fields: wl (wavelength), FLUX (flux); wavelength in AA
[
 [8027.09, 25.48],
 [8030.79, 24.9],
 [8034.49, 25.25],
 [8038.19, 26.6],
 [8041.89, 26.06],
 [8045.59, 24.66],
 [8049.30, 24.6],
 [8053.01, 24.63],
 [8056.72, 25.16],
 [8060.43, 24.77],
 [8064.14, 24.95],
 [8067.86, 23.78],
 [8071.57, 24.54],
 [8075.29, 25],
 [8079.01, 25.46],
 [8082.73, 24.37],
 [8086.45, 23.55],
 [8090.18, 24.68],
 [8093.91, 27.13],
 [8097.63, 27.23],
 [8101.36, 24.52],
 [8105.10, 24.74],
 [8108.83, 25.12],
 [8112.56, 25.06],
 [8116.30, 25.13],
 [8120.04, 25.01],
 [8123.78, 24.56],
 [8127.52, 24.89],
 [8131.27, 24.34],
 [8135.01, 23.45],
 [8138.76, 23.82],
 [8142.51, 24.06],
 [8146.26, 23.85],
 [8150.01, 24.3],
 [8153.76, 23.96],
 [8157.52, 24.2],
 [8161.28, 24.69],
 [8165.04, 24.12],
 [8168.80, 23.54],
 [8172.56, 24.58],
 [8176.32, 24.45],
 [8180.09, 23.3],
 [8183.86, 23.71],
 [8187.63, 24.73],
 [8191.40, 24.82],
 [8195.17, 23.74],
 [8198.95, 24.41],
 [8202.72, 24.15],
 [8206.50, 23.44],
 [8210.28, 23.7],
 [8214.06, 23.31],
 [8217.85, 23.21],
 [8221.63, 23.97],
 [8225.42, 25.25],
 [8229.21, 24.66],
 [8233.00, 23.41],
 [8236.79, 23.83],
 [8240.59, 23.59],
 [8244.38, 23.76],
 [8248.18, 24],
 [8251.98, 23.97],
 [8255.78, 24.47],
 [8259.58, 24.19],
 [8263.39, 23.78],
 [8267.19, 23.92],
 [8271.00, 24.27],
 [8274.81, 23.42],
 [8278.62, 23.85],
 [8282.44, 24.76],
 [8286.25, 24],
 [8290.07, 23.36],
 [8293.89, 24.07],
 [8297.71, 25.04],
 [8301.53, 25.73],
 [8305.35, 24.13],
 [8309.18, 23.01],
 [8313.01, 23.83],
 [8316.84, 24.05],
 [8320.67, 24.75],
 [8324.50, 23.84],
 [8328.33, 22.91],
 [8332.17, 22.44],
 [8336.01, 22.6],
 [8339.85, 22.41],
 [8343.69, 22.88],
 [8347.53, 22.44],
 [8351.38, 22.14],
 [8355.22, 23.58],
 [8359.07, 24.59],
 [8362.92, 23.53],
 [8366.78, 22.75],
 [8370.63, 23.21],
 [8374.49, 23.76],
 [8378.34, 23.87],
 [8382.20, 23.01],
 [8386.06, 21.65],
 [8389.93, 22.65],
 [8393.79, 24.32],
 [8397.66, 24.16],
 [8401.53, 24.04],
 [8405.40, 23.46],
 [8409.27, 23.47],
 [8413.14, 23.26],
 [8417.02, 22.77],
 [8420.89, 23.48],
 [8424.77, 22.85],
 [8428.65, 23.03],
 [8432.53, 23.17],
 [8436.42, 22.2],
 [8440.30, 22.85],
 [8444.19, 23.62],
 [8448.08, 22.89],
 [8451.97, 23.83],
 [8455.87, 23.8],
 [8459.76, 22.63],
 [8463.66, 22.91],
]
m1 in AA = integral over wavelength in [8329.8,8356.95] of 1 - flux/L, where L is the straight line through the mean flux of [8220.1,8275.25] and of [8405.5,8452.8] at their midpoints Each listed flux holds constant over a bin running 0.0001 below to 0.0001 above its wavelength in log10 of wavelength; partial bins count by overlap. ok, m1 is 1.1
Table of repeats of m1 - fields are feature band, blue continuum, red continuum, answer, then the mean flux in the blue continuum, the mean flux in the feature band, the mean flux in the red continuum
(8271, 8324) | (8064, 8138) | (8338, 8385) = -1.3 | 24.9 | 24.1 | 23.2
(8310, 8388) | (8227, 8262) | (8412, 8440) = 0.6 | 24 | 23.2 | 23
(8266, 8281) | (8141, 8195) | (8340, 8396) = -0.2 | 24.2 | 23.9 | 23.2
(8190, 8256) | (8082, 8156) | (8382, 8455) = 0.6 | 24.7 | 24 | 23.2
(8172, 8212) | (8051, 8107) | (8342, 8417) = 0.4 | 25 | 24.1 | 23.3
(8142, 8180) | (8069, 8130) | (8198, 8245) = 0.5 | 25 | 24.1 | 23.9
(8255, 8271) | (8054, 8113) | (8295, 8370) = -0.1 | 25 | 24.1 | 23.5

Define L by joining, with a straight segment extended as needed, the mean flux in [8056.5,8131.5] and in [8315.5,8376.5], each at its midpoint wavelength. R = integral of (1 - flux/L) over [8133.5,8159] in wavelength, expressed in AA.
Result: 0.7 AA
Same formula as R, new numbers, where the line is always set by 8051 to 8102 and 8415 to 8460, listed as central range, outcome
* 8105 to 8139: 0.16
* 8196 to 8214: 0.35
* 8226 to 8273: 0.14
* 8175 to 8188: 0.26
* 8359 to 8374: 0.05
